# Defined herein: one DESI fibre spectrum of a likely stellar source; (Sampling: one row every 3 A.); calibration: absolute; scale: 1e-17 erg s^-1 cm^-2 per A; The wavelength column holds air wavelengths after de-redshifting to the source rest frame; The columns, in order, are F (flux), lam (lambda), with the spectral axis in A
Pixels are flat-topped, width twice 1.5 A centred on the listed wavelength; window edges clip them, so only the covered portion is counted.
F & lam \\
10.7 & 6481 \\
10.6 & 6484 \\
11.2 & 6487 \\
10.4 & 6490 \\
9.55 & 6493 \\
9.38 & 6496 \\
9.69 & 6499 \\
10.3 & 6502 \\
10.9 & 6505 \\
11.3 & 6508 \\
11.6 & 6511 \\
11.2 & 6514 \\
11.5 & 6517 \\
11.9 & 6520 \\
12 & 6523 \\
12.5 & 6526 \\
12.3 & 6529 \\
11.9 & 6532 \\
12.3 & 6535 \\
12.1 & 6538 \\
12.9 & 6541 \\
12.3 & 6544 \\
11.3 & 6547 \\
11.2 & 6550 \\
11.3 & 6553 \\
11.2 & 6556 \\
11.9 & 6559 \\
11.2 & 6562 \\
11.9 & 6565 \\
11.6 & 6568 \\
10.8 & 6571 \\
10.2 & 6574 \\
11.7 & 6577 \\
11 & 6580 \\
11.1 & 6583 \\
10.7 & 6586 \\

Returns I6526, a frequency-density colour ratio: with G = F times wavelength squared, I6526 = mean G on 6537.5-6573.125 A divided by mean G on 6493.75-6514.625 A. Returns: 1.1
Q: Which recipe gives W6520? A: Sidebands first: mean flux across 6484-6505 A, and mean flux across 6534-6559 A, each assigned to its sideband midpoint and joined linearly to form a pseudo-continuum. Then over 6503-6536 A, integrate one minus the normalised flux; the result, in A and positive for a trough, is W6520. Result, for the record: -2.3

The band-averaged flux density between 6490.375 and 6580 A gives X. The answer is 11.4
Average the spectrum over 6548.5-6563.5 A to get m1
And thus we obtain 11.4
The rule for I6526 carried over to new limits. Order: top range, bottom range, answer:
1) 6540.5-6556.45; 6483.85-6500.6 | 1.17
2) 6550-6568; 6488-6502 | 1.19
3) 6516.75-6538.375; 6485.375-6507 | 1.19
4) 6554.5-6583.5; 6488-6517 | 1.09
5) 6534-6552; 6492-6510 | 1.19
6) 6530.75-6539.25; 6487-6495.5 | 1.21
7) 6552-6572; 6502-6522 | 1.02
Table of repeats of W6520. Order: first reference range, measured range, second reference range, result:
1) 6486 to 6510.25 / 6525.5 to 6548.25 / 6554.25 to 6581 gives -2.8 A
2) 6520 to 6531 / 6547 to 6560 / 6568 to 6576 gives 0.0 A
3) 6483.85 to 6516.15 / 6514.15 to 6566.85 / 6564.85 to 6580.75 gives -4.6 A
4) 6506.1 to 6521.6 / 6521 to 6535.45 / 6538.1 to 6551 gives -0.6 A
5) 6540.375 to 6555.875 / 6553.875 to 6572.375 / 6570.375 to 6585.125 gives -0.2 A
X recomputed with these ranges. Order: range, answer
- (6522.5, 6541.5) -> 12.3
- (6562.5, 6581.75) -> 11.2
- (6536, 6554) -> 11.9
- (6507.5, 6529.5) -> 11.8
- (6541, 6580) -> 11.4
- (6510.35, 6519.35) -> 11.5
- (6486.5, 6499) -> 9.99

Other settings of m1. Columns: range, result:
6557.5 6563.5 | 11.5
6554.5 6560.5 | 11.5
